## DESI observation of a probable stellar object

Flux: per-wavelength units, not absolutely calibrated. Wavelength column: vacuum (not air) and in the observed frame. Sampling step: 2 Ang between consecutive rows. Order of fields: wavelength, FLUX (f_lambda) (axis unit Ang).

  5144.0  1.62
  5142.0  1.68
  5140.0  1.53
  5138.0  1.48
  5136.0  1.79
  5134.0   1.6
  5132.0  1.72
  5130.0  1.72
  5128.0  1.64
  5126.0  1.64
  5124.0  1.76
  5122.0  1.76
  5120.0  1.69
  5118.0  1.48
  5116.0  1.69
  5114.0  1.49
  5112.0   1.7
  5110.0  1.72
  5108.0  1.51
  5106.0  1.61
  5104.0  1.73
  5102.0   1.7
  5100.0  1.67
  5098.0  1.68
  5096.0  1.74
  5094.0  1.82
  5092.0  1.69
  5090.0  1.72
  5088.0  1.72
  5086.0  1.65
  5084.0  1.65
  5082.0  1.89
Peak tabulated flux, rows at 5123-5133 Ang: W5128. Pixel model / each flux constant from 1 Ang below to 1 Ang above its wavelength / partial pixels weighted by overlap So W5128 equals 1.76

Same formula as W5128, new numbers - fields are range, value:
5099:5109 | 1.73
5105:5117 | 1.72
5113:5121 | 1.69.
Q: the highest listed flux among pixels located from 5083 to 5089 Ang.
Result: 1.72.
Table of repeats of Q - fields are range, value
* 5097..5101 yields 1.68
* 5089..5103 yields 1.82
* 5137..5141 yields 1.53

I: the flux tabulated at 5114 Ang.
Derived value 1.49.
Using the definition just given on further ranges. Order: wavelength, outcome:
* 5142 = 1.68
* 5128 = 1.64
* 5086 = 1.65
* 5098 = 1.68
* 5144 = 1.62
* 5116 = 1.69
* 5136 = 1.79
